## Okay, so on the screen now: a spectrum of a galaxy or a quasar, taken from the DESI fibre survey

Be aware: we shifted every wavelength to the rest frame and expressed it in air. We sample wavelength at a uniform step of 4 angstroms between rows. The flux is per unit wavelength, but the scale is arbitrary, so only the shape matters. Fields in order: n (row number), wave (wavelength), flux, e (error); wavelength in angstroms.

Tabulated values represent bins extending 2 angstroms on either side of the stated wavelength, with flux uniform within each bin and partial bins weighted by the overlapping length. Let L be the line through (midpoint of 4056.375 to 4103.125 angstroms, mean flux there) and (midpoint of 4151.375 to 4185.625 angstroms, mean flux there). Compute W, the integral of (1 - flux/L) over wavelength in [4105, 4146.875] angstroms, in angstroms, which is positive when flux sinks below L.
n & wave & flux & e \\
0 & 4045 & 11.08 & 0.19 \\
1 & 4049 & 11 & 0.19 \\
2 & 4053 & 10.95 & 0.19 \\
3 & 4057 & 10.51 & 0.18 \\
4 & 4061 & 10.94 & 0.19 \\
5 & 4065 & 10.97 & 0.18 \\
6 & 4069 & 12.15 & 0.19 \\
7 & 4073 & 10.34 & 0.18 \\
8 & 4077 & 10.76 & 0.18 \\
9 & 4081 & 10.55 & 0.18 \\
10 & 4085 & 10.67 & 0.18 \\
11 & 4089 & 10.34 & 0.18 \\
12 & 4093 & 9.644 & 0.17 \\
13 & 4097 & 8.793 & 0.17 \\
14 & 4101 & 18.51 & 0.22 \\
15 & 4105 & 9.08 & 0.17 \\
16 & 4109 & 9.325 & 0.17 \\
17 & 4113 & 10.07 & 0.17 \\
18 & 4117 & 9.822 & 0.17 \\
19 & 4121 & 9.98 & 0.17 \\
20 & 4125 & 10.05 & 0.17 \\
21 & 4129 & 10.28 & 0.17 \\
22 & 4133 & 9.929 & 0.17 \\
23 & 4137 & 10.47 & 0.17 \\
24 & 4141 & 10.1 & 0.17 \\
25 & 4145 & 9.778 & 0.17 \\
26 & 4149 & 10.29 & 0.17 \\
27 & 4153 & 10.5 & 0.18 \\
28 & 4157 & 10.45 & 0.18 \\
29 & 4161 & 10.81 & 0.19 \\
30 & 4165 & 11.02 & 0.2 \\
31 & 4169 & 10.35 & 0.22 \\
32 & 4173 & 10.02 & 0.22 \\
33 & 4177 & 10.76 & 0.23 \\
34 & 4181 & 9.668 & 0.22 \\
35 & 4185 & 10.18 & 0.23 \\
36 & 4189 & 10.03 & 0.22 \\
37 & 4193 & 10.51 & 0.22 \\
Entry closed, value 3.32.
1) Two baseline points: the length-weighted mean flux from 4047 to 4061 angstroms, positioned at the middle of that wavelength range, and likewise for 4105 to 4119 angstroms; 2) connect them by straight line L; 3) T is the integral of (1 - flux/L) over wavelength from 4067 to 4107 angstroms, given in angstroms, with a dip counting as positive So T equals -3.7 angstroms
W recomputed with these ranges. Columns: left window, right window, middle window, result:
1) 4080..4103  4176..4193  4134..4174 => 0.8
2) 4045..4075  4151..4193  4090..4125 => 0.4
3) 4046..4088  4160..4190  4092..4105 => -1.6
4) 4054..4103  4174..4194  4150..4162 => -0.1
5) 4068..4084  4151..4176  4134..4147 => 0.6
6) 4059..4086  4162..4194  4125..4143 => 0.7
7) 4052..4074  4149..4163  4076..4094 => 0.8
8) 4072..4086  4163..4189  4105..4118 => 1.1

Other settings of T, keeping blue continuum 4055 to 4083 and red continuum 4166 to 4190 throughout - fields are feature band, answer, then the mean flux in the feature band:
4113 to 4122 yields 0.56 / 9.93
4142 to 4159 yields 0.22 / 10.2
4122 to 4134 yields 0.49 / 10.1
